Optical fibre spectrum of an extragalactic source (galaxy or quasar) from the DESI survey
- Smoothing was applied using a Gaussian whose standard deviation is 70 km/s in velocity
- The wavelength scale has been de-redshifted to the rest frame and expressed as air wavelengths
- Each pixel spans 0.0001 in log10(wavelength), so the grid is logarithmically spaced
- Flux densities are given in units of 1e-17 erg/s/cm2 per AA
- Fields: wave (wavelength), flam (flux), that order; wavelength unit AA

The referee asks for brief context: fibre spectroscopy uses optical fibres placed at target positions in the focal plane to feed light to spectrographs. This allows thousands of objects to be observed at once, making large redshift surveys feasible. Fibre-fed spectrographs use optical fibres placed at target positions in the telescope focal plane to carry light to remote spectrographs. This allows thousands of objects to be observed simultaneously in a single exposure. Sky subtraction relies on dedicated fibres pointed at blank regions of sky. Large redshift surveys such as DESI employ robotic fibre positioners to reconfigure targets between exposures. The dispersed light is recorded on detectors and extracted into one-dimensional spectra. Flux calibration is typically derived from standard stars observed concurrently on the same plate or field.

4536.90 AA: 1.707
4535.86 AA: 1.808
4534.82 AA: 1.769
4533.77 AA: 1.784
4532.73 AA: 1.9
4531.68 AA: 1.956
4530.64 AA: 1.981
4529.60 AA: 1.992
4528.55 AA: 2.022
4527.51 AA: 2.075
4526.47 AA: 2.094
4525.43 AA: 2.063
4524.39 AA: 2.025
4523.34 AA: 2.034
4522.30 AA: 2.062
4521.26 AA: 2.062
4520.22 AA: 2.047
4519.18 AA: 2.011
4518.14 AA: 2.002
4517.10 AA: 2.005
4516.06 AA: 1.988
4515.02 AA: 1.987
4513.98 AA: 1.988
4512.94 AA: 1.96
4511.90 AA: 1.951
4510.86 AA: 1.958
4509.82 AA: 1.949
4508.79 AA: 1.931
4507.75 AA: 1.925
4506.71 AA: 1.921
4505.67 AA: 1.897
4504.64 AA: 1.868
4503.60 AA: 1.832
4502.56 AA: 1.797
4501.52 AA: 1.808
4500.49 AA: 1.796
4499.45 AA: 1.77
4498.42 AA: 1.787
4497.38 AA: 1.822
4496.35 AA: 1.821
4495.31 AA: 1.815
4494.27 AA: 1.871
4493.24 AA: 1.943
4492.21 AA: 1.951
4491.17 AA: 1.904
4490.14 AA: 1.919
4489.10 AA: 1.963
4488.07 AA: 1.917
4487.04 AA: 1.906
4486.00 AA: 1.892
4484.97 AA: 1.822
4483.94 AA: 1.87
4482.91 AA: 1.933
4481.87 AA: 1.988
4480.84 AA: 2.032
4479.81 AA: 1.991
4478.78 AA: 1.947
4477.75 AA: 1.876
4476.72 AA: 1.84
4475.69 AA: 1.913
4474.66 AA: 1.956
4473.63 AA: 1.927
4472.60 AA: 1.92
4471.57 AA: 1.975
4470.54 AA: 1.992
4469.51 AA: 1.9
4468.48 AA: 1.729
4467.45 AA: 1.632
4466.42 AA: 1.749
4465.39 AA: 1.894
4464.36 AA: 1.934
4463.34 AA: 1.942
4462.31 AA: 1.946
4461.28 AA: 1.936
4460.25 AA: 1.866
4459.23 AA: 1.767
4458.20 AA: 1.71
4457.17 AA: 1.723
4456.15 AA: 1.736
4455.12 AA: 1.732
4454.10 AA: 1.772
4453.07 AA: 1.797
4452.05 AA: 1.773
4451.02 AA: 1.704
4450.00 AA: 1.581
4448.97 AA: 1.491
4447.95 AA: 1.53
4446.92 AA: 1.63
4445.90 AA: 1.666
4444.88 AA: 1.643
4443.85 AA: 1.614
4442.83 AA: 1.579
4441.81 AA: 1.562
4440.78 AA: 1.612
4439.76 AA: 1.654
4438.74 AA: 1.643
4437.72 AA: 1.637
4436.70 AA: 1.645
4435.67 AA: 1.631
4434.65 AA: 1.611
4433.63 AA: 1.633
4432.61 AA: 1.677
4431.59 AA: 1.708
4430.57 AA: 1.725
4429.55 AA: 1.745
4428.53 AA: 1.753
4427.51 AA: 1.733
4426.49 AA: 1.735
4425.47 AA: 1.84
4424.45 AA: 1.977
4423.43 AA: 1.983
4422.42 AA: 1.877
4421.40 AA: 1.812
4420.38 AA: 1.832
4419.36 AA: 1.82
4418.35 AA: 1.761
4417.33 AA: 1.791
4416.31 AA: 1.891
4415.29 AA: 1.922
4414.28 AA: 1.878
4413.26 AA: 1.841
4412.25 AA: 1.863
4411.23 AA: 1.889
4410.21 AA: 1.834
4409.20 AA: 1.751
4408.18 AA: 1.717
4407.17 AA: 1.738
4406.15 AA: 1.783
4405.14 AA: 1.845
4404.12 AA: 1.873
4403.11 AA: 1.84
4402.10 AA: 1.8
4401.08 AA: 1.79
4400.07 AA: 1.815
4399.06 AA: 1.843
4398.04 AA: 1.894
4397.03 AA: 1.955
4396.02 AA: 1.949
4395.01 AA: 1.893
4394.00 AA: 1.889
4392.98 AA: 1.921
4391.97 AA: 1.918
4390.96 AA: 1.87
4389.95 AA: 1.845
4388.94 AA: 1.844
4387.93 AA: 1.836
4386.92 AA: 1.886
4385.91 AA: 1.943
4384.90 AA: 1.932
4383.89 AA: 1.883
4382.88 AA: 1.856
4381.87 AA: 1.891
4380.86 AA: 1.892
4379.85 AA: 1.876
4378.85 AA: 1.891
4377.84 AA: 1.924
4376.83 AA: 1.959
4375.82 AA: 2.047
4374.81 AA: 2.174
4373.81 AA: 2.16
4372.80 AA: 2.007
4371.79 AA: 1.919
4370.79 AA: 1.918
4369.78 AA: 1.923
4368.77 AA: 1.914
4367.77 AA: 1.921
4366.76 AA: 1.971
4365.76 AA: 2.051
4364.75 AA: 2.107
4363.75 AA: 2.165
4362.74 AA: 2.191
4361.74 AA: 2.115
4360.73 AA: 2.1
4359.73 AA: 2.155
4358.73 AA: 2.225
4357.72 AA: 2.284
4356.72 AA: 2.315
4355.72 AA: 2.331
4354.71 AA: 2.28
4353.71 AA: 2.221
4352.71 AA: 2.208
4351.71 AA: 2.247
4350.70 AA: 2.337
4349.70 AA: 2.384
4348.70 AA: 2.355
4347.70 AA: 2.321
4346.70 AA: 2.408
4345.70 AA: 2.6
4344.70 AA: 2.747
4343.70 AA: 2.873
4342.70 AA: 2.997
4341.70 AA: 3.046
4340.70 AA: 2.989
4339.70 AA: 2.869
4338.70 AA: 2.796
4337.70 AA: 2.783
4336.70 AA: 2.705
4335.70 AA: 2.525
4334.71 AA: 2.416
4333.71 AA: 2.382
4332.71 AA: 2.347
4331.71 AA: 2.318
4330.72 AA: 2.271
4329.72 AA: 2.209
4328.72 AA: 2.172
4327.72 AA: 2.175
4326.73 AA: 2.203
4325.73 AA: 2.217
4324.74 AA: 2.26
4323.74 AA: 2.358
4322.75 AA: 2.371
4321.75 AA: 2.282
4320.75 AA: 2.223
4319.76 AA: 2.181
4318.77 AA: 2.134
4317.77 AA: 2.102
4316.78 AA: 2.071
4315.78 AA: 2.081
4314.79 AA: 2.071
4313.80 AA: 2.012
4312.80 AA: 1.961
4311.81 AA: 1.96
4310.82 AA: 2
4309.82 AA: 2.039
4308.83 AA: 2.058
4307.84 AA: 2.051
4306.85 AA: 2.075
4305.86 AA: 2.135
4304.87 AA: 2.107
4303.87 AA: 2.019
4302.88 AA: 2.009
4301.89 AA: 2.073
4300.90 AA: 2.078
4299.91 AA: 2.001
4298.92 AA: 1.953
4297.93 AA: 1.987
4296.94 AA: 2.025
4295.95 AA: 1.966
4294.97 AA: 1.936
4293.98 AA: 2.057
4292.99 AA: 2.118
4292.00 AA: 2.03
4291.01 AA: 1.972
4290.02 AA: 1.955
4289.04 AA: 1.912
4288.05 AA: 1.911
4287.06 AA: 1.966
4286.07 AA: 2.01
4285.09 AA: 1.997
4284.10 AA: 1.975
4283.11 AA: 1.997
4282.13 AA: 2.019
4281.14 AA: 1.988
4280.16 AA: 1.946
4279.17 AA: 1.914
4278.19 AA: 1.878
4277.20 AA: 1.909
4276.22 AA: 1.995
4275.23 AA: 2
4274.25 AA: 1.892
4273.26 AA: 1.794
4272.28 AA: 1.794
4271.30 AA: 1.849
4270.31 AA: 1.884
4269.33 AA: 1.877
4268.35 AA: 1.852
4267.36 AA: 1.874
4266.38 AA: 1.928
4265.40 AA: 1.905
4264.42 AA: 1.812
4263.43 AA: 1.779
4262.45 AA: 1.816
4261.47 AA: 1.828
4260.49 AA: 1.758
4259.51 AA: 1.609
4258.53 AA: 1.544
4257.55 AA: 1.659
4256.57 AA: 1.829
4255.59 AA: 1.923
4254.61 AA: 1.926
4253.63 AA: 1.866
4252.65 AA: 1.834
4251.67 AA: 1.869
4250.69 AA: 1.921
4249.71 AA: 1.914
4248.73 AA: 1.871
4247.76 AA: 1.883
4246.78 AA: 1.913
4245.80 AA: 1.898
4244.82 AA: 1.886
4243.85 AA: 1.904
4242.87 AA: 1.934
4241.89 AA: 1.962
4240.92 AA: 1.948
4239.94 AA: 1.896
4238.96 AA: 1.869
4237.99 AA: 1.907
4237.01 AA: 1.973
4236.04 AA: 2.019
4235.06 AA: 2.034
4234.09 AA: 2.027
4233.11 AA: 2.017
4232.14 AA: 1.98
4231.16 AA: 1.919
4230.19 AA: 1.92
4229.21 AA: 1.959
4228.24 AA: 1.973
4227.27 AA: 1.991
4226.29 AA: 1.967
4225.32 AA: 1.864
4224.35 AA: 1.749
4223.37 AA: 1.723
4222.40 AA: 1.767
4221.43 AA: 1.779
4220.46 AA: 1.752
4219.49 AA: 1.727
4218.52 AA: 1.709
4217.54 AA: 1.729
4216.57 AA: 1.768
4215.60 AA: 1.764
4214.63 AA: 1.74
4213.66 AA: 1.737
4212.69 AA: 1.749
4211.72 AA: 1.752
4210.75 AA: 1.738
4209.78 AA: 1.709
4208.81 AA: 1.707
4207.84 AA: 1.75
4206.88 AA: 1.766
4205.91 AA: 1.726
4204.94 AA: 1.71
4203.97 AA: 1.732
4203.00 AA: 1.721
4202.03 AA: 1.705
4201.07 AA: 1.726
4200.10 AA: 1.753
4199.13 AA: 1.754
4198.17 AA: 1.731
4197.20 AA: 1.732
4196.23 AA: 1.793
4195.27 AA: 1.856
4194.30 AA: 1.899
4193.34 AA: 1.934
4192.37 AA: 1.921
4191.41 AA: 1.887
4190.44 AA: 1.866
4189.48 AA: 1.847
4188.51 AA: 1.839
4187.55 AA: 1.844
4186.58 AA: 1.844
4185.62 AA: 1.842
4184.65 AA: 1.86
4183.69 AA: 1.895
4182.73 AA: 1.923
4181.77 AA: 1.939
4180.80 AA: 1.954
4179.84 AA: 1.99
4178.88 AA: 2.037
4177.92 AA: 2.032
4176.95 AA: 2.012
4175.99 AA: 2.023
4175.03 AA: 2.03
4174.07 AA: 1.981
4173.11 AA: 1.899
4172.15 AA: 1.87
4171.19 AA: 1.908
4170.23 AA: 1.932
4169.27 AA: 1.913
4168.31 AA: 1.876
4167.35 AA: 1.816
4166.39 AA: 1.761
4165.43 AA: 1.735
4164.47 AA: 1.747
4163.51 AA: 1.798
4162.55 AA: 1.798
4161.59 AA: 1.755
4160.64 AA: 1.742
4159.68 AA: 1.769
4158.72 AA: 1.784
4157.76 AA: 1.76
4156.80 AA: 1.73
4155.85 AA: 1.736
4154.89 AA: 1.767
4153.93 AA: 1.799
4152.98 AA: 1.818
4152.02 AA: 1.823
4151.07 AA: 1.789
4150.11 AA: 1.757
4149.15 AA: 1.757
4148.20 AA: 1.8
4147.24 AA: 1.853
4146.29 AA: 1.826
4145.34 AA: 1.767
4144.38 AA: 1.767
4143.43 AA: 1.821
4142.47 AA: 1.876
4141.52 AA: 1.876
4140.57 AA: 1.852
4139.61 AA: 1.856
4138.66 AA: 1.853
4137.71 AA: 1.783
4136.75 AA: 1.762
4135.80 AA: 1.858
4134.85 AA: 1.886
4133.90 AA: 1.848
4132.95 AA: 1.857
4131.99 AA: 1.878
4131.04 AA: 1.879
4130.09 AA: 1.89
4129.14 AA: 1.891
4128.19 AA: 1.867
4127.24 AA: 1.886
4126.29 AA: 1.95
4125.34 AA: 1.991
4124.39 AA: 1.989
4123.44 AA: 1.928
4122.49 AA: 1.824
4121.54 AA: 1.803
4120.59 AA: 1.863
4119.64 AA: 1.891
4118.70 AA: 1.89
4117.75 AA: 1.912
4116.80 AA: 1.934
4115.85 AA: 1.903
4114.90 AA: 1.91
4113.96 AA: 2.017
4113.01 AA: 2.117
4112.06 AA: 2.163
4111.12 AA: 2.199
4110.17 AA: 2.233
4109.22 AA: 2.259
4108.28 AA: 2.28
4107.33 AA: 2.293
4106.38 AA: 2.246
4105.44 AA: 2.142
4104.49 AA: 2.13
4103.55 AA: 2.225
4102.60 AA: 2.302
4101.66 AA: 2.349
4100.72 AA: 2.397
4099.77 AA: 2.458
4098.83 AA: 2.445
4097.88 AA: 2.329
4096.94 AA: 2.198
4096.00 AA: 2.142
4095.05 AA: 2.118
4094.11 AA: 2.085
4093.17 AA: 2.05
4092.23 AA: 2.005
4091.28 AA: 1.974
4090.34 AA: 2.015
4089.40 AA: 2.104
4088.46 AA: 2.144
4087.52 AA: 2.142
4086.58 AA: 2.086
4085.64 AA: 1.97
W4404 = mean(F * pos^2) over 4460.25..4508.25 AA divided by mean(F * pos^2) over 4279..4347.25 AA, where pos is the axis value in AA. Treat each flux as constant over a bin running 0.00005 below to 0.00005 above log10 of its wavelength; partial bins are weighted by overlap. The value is 0.9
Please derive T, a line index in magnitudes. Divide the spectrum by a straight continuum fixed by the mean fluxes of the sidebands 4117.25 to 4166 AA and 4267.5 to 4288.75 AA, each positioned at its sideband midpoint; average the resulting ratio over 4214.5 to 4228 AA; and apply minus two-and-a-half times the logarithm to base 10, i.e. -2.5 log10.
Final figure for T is 0.055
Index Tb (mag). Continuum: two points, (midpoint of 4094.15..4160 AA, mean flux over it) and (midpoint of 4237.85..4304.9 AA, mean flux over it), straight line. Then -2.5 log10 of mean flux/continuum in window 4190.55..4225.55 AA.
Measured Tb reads 0.10 mag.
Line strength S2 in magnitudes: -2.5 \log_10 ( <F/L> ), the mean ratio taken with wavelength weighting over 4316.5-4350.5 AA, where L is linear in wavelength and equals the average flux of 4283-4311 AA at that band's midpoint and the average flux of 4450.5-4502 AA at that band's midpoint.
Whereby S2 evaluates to -0.228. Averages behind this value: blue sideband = 2.01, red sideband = 1.86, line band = 2.45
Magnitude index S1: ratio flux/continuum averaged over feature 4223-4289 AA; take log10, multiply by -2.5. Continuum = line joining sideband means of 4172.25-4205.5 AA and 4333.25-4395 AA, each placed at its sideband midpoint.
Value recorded 0.06 mag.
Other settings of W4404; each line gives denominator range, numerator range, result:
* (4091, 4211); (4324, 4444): 1.18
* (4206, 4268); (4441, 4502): 1.10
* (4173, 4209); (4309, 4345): 1.36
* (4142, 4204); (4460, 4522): 1.20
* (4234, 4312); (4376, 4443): 1.00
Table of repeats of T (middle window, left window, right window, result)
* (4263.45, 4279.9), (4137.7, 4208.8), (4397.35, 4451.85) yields -0.049 mag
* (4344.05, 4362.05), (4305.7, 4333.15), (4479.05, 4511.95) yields -0.105 mag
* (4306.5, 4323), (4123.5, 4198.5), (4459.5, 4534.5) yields -0.113 mag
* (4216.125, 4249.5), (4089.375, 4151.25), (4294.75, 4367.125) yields 0.135 mag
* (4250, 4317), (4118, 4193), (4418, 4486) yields -0.065 mag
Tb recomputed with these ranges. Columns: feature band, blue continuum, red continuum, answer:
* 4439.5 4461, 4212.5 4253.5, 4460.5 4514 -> 0.13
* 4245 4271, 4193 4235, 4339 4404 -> 0.03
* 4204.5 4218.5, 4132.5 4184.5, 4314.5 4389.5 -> 0.13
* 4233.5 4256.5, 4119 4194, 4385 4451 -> -0.05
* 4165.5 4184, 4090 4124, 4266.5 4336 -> 0.09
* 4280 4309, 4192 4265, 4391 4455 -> -0.12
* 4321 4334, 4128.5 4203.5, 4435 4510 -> -0.24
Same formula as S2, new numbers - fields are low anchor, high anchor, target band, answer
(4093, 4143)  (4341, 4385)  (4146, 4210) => 0.133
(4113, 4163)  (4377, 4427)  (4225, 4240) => -0.062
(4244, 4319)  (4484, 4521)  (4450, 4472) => 0.058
